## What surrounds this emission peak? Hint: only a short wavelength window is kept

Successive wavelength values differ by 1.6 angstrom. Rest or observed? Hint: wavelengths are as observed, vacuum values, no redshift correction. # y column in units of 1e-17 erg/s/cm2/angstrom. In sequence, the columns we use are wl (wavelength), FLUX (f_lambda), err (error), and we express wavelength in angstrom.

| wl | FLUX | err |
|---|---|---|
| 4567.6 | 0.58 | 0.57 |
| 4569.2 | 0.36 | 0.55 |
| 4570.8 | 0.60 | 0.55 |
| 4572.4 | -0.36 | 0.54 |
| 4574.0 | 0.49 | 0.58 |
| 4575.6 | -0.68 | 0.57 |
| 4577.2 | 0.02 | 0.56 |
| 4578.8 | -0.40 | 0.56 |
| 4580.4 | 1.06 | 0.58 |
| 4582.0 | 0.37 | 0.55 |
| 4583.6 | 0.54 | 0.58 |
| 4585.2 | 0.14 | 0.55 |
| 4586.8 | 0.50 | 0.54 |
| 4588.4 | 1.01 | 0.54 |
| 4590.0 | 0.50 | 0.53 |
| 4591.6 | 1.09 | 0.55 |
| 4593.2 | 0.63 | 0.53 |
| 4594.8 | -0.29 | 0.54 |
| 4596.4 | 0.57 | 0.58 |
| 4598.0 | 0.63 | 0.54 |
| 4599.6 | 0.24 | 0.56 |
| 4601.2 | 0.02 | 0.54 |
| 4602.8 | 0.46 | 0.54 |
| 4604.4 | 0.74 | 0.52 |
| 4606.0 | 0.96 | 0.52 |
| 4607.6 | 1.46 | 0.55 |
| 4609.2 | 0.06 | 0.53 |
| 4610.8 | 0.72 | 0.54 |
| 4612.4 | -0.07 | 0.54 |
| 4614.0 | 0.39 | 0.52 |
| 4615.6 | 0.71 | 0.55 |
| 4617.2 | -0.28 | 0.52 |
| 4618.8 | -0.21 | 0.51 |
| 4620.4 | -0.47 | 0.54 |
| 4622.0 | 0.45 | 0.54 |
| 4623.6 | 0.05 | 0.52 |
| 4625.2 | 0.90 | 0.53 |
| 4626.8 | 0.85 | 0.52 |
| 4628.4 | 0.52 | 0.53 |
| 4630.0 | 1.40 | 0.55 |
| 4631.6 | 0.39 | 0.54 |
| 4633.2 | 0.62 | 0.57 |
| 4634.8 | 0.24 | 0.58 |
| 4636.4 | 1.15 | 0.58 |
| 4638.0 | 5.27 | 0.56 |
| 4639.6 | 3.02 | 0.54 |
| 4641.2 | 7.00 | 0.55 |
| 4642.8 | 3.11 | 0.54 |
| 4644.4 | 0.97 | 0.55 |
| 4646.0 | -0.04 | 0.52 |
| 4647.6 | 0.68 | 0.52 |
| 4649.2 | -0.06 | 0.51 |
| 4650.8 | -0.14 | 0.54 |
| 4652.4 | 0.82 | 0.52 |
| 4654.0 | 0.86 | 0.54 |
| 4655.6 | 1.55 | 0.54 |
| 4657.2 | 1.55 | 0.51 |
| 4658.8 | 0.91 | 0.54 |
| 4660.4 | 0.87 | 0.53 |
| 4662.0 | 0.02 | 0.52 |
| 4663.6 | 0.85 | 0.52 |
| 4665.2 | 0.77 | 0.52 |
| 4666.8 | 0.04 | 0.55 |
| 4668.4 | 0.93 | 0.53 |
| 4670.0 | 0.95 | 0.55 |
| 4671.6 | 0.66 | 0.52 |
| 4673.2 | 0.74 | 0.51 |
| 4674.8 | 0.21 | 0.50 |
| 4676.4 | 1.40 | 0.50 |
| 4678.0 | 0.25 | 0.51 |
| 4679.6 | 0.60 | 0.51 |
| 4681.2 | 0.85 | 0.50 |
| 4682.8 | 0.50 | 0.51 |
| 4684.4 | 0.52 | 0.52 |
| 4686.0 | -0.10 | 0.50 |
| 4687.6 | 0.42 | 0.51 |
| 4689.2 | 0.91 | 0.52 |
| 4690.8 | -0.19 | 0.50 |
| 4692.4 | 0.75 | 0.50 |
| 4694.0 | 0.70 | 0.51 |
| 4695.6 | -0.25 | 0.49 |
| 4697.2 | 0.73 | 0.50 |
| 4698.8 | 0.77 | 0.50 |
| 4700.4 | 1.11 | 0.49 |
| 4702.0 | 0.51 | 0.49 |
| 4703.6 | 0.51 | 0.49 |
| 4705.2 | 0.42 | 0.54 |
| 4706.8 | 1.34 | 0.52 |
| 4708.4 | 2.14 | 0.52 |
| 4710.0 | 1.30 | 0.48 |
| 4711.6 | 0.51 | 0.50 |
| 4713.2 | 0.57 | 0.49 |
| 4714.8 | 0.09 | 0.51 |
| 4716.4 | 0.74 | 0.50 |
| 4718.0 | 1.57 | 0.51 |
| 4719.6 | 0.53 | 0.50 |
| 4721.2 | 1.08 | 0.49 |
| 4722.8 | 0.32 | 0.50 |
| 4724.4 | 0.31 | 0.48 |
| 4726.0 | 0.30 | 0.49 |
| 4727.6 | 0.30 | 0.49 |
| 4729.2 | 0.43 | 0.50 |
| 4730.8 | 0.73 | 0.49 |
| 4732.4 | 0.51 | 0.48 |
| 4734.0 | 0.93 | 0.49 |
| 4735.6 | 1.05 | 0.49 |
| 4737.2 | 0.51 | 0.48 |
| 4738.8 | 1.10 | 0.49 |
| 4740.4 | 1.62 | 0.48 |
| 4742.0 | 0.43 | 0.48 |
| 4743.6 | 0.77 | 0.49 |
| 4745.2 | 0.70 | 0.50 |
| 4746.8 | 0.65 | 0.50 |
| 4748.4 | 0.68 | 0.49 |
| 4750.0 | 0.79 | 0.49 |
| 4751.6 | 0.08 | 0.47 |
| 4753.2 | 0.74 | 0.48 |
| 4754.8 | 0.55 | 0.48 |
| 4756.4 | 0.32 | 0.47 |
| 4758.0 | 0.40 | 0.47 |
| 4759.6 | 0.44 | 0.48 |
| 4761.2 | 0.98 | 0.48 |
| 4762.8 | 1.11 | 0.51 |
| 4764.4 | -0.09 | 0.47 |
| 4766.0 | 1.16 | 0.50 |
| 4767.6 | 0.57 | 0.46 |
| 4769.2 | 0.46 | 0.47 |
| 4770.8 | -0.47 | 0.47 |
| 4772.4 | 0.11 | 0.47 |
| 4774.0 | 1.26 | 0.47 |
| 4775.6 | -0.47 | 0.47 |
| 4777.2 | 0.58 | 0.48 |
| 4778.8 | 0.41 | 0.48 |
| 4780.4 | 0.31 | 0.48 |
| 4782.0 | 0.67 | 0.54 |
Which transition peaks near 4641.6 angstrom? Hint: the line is [O II] 3727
